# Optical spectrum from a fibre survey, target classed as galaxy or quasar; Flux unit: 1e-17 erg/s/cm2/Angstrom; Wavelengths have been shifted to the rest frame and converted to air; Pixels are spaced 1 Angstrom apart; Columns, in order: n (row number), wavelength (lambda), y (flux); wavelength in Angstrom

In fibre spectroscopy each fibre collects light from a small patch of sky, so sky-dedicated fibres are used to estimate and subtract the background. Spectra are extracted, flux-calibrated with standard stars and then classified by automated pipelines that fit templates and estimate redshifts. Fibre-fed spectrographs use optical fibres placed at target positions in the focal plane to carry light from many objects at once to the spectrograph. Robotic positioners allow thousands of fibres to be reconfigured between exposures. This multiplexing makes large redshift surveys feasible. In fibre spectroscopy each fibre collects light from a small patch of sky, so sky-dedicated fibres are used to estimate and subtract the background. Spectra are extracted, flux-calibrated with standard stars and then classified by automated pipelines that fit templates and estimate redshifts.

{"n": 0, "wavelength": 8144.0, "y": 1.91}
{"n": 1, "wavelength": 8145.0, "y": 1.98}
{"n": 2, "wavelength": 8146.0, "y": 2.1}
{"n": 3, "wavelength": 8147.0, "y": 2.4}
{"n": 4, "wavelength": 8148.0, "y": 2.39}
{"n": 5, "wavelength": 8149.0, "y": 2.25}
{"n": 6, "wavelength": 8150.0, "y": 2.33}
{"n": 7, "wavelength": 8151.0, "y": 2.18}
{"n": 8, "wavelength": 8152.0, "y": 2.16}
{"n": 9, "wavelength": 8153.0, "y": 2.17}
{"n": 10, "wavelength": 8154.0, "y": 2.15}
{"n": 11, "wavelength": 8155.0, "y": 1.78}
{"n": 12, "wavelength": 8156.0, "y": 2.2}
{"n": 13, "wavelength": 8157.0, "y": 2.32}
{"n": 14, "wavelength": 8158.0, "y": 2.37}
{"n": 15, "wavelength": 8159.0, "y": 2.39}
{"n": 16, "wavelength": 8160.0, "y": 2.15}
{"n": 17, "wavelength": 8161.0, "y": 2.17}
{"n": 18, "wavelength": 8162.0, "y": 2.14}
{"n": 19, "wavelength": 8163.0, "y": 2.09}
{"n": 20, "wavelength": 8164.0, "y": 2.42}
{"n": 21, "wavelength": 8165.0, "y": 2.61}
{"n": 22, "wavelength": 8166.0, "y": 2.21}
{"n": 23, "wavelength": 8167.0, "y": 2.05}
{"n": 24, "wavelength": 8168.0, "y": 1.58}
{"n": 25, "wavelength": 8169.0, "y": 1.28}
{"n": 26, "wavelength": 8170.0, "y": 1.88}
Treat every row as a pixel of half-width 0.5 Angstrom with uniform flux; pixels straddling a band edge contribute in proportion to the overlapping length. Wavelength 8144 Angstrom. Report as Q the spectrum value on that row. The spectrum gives 1.91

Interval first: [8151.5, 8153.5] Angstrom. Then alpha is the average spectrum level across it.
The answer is 2.17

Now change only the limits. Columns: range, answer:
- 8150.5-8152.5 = 2.17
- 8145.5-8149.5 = 2.29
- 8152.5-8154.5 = 2.16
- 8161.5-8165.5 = 2.31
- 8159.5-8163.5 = 2.14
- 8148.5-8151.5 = 2.25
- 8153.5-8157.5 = 2.11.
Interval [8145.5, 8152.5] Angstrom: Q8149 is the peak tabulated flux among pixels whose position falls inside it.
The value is 2.4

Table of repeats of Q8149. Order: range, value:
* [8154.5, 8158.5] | 2.37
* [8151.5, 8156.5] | 2.2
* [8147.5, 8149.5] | 2.39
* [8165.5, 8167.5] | 2.21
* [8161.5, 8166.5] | 2.61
